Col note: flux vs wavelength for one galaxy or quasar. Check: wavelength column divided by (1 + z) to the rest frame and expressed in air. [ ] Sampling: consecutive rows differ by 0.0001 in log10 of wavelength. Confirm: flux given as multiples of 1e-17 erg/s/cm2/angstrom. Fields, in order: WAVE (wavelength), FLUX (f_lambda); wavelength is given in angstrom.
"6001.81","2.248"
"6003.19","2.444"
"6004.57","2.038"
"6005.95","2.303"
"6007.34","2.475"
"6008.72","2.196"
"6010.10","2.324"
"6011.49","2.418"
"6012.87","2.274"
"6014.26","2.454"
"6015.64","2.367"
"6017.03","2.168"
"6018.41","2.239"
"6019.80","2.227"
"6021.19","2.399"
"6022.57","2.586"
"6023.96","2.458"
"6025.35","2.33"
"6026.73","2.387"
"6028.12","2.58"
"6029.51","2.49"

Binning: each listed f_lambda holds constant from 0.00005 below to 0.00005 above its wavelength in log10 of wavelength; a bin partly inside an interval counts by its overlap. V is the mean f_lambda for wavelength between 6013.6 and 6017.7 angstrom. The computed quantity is 2.33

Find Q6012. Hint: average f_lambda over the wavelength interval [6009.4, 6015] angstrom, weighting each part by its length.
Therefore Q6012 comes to 2.37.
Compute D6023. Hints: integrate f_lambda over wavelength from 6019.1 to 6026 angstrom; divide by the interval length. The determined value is 2.4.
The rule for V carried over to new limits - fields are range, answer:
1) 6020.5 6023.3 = 2.5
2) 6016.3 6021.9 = 2.26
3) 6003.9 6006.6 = 2.17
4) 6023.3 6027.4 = 2.39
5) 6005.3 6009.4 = 2.32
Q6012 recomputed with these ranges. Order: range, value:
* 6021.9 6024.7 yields 2.51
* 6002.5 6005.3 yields 2.25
